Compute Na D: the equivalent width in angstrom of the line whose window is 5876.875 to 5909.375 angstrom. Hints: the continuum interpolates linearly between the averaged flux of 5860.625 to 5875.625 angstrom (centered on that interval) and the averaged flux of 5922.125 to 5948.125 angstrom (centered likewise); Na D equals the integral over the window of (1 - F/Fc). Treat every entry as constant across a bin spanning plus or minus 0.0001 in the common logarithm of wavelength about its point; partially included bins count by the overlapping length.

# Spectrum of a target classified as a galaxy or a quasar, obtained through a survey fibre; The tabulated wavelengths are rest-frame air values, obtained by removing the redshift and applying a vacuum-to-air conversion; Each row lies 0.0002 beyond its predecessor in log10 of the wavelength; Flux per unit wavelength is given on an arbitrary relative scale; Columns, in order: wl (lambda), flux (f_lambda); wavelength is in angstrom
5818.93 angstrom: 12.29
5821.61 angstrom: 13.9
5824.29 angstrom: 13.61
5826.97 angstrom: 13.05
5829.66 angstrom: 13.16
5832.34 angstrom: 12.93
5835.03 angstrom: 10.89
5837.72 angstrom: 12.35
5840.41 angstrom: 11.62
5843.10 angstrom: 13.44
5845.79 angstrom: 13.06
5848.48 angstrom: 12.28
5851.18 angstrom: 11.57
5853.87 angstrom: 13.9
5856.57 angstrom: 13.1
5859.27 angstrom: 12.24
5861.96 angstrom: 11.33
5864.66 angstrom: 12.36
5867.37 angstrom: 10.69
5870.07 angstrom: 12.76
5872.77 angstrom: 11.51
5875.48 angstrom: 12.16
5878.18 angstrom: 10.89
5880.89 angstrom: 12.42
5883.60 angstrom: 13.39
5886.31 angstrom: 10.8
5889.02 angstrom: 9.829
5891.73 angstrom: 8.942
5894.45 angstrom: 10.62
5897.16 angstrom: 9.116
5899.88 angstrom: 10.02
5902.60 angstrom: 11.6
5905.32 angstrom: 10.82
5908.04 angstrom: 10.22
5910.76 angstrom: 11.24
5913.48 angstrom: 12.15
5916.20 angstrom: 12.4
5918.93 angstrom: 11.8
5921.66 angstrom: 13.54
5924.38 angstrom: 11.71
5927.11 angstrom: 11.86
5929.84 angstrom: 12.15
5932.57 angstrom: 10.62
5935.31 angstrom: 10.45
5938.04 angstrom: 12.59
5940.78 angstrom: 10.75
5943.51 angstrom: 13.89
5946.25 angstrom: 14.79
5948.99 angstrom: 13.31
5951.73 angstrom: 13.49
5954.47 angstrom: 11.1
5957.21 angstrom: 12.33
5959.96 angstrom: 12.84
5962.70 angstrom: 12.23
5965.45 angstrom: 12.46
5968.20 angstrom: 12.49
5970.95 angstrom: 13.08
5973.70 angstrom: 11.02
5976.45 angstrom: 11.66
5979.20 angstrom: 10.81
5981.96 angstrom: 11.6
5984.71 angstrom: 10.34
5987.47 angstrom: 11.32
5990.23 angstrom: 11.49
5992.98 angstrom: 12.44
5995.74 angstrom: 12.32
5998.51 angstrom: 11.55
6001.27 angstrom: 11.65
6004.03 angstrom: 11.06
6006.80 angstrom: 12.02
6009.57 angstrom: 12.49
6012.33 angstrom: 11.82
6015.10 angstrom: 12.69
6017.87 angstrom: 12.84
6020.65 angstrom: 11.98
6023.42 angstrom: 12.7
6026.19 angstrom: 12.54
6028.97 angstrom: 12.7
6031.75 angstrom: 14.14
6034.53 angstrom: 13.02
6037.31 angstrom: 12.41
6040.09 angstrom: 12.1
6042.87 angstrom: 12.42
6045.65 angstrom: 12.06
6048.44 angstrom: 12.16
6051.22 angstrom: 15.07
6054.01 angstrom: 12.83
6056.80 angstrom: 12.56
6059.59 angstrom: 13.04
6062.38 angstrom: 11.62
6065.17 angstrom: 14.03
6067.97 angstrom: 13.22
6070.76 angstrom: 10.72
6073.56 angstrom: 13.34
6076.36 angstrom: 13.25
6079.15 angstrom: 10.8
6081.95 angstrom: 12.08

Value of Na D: 3.25 angstrom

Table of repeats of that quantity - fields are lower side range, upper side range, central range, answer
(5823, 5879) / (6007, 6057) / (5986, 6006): 1.5 angstrom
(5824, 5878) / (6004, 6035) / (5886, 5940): 5.6 angstrom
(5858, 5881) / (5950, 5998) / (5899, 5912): 1.1 angstrom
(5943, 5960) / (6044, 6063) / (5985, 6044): 3.1 angstrom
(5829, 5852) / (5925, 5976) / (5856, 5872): 0.4 angstrom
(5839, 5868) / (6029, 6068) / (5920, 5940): 1.2 angstrom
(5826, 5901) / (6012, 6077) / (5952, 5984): 0.9 angstrom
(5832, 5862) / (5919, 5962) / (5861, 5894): 2.6 angstrom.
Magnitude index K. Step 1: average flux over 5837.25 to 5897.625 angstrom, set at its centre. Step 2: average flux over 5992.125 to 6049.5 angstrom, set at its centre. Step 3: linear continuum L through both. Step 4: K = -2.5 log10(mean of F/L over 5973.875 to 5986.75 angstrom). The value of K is 0.10 mag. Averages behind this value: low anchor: 11.8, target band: 11.1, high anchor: 12.3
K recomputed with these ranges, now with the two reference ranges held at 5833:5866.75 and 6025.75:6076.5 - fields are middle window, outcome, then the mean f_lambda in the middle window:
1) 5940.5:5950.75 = -0.076 mag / 13.5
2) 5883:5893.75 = 0.177 mag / 10.5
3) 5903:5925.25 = 0.066 mag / 11.7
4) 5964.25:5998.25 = 0.079 mag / 11.7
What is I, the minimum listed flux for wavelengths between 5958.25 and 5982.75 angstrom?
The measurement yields 10.81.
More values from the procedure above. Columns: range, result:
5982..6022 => 10.34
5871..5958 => 8.942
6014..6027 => 11.98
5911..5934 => 10.62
